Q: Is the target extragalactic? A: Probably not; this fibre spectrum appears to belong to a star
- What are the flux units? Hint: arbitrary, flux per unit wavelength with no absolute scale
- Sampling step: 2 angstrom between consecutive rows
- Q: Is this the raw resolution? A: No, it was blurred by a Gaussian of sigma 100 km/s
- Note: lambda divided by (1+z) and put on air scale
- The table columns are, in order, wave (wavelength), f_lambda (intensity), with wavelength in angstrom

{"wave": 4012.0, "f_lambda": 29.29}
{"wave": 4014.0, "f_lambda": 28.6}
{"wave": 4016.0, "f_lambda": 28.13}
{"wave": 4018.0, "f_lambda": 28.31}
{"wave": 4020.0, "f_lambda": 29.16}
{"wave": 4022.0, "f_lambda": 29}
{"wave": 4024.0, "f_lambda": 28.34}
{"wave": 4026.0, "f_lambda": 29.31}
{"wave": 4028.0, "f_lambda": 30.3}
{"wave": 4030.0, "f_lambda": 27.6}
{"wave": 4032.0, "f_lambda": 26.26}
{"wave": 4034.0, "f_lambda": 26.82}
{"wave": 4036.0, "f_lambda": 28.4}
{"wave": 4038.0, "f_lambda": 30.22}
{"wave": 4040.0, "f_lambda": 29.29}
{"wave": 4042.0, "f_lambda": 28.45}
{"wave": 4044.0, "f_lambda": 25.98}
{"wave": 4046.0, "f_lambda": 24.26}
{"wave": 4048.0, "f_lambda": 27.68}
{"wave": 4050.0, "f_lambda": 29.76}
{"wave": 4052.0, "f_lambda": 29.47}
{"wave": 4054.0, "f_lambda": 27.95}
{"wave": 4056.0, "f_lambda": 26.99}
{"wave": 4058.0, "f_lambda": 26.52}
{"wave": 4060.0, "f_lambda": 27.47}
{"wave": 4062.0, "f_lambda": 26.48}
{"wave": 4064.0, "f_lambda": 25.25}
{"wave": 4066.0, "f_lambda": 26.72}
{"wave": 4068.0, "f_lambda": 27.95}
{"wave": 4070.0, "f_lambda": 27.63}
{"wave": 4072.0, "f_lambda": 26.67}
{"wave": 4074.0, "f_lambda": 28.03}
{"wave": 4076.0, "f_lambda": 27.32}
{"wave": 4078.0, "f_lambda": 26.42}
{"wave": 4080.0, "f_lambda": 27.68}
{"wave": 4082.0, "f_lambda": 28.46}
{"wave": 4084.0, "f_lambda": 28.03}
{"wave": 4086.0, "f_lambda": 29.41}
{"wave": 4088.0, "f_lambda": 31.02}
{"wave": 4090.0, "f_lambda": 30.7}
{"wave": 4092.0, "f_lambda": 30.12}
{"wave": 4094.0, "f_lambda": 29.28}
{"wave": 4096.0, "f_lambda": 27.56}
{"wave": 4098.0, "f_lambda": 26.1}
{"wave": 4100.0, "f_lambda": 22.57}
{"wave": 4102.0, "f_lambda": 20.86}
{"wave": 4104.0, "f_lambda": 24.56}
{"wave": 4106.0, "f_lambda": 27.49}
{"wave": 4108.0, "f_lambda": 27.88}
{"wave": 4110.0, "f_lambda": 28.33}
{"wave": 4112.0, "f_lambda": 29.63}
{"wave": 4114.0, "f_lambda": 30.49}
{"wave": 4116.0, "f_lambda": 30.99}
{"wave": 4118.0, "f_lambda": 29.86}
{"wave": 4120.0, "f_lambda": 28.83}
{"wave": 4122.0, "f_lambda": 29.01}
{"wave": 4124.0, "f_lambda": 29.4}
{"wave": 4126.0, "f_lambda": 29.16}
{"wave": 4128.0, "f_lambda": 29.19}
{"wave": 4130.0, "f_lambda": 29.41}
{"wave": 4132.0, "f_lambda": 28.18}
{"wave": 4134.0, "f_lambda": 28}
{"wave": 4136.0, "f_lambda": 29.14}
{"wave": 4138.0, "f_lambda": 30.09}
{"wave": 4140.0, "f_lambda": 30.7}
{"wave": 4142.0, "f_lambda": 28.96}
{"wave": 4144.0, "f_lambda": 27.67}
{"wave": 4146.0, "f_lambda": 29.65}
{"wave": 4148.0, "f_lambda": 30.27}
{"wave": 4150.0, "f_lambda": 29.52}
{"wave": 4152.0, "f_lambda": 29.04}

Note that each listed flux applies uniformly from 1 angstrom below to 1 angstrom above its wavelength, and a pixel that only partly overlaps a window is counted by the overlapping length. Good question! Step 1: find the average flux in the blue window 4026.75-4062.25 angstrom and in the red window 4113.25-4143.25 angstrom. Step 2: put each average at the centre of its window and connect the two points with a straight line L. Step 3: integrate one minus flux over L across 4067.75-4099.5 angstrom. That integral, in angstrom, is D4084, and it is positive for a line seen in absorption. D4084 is 0.4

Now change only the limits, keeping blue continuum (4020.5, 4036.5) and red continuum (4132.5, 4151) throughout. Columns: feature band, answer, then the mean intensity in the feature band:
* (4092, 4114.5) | 1.6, 26.9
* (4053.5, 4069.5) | 0.9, 26.9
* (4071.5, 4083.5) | 0.5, 27.5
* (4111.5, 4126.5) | -0.3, 29.7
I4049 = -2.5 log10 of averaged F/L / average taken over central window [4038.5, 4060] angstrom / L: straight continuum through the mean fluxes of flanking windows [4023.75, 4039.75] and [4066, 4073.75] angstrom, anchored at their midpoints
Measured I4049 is 0.01 mag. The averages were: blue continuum 28.5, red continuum 27.4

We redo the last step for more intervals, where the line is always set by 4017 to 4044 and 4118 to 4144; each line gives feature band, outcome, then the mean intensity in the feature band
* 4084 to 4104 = 0.06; 27.4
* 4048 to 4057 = 0.01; 28.4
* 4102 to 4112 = 0.09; 26.7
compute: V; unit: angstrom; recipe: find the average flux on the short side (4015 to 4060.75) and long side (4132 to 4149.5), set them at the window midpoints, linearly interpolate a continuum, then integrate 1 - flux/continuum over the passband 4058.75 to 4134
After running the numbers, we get 2.10 angstrom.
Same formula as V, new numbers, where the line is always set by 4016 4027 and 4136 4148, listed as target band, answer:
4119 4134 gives 0.2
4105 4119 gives 0.0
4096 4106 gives 1.7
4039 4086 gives 2.5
